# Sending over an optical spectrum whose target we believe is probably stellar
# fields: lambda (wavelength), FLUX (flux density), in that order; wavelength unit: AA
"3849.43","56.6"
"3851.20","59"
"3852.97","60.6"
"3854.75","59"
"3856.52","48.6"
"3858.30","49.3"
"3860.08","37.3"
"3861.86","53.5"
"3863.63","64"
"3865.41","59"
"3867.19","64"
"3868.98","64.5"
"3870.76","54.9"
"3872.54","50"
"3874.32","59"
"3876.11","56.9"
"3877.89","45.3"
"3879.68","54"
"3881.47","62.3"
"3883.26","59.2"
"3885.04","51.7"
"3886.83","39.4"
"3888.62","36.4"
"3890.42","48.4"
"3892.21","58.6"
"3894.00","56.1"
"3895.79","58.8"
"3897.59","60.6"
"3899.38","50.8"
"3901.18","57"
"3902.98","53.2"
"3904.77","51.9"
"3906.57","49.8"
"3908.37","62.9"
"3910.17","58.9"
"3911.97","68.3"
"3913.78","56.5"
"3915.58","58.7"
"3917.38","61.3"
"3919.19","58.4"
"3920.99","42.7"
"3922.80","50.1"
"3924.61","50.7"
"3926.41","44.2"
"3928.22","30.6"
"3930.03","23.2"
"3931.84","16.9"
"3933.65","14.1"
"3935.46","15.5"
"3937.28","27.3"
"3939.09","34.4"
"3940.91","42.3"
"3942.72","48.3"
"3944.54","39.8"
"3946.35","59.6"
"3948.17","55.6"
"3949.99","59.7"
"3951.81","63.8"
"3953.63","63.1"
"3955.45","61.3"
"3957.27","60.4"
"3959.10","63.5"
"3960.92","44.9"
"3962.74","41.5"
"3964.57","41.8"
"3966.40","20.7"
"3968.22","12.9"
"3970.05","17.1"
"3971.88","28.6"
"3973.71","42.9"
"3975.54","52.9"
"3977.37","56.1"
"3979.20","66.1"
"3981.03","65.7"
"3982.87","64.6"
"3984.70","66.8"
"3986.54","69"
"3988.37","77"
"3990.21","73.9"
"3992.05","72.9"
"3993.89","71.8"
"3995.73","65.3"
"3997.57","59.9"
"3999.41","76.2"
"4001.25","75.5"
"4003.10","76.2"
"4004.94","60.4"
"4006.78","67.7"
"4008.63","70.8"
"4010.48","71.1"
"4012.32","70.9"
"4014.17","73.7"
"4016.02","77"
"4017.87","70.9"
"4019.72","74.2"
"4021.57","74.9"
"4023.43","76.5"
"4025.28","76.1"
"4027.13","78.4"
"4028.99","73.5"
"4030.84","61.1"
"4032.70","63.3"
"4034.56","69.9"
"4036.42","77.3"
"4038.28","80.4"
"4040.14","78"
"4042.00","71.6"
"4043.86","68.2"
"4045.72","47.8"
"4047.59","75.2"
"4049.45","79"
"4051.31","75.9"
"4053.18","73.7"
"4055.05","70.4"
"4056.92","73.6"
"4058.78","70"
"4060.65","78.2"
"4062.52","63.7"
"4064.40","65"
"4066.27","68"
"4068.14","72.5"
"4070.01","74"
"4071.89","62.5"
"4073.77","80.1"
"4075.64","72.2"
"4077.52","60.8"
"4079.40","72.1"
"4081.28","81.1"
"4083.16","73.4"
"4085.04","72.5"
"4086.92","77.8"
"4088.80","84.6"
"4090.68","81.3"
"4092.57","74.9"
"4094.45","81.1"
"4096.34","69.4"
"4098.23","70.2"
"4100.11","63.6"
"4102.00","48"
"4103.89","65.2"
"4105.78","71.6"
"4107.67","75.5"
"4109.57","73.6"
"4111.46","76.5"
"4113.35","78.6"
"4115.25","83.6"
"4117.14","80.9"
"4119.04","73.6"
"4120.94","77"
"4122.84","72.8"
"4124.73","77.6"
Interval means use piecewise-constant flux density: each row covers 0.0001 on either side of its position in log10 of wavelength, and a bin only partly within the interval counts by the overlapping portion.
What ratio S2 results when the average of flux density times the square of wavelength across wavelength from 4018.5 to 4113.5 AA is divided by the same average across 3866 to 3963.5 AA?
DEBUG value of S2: 1.54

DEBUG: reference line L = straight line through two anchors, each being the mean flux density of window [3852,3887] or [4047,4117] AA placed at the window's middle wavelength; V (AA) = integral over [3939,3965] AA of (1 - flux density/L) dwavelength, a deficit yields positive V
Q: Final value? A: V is 3.8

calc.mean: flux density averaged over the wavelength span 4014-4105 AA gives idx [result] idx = 71.9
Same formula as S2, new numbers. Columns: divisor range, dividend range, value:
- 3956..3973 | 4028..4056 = 1.98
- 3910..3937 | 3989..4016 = 1.73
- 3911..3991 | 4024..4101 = 1.59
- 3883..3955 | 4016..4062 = 1.59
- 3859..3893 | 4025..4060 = 1.46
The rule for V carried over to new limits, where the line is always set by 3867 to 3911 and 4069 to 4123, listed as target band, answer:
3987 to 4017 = -3.0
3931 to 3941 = 6.0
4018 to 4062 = -2.7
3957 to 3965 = 1.4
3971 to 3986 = 1.6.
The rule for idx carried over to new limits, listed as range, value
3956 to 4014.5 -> 58.6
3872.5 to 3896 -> 52.5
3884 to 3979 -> 46.8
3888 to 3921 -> 55.7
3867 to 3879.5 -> 55.8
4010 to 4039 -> 73.1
